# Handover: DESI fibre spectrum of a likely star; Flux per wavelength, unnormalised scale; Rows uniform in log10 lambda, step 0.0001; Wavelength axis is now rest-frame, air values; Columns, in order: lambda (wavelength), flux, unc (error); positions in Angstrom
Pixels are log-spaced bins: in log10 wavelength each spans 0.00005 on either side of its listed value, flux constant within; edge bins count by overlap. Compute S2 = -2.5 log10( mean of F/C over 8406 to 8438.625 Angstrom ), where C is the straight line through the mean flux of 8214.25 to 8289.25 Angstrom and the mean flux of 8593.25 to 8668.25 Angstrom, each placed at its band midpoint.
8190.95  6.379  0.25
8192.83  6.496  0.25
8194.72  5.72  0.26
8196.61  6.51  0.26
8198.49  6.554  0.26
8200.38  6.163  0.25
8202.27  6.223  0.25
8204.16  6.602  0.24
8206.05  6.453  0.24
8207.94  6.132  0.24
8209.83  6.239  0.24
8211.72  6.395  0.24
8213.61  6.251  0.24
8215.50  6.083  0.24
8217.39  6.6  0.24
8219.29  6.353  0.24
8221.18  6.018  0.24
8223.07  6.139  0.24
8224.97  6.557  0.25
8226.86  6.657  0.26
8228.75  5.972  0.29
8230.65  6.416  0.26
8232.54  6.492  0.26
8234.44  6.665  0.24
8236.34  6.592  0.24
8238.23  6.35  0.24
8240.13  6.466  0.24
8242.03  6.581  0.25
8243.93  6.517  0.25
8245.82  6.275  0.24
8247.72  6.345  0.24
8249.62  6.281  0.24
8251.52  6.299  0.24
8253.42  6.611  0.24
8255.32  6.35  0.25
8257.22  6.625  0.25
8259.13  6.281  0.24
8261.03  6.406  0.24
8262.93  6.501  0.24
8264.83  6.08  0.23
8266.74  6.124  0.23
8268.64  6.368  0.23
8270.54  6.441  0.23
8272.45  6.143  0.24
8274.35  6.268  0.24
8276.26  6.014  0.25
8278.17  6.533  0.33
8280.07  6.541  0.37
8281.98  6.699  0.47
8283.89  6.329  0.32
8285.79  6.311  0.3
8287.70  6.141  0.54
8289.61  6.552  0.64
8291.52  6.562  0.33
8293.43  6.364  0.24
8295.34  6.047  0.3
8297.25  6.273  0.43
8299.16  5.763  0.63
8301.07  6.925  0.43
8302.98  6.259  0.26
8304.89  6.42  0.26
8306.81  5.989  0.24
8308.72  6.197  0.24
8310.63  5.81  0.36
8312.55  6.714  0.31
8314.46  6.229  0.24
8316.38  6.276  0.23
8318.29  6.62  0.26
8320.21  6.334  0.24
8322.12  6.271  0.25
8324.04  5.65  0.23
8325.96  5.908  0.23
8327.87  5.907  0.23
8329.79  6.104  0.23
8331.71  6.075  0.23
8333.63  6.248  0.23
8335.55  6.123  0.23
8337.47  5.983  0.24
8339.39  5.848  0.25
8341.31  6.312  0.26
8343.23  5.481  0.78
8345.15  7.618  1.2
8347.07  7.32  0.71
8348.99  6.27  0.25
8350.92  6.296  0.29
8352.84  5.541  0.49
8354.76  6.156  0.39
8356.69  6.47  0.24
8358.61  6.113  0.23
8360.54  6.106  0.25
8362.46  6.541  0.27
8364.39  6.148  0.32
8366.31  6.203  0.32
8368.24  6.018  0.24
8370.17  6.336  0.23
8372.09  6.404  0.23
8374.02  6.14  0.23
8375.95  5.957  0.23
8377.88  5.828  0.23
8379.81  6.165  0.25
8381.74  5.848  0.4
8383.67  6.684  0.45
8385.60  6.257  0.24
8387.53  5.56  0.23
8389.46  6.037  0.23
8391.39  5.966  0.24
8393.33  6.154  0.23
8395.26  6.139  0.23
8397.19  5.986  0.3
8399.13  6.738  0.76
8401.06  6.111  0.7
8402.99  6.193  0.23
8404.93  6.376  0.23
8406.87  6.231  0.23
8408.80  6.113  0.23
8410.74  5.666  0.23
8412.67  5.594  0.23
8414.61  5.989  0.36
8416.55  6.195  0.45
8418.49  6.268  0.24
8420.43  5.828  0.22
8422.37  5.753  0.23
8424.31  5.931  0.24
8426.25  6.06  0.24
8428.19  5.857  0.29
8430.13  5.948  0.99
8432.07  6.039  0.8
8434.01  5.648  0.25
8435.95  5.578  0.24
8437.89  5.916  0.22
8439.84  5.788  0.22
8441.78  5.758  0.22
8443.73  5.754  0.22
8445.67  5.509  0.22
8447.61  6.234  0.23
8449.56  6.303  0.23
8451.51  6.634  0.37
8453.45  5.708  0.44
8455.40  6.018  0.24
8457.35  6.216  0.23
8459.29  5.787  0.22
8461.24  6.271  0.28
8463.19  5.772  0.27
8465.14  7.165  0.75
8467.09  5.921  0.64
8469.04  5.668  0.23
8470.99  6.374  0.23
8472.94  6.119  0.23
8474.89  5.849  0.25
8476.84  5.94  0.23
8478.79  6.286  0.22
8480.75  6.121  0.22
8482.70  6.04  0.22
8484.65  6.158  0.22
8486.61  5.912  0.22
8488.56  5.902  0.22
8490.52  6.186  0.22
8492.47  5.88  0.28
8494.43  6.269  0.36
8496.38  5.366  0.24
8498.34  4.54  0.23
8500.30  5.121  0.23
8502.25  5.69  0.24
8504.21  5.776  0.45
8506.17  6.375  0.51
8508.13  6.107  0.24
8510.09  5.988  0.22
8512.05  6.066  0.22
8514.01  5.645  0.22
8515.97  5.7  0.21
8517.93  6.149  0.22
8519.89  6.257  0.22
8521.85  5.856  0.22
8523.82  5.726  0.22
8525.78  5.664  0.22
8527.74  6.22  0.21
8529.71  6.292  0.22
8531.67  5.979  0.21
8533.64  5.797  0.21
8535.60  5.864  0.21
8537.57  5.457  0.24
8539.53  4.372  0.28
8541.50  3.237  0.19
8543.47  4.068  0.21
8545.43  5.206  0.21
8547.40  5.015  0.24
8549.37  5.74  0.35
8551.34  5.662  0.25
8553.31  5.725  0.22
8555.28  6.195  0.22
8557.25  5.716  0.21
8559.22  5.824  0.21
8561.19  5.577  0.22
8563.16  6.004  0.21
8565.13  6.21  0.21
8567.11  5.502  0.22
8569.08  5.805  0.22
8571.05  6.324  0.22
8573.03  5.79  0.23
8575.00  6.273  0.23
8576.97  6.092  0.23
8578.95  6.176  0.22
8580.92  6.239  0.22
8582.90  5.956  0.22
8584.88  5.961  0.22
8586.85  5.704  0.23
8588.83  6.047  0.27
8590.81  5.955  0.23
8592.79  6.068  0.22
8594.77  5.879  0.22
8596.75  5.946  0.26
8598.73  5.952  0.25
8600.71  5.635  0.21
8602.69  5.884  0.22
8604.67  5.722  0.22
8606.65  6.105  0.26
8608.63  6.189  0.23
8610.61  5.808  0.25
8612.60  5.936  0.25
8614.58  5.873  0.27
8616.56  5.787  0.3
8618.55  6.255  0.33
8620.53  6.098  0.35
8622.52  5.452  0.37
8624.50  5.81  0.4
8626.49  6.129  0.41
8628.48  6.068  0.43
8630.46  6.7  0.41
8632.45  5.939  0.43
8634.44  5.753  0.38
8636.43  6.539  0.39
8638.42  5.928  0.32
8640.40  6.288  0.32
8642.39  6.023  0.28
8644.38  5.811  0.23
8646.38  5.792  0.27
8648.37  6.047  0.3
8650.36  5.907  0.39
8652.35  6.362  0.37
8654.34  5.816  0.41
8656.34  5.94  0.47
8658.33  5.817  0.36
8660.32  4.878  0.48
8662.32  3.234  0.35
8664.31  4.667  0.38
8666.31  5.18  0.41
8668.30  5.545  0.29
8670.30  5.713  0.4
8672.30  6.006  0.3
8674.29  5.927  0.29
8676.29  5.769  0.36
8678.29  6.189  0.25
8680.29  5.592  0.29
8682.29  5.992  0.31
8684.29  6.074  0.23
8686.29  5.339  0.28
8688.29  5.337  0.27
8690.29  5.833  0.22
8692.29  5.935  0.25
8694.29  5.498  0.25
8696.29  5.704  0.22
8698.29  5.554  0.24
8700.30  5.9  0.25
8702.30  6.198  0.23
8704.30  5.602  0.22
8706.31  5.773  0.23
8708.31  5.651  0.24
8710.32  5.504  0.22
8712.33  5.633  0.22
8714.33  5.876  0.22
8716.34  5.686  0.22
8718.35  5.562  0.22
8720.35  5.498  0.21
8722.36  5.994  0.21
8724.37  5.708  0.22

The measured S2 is 0.036 mag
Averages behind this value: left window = 6.37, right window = 5.81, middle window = 5.92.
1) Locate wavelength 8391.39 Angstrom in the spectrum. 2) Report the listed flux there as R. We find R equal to 5.966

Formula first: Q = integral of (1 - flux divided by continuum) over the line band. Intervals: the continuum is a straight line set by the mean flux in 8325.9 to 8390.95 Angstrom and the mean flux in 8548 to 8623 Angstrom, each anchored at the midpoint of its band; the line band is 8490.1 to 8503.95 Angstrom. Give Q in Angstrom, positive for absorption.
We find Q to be 1.1 Angstrom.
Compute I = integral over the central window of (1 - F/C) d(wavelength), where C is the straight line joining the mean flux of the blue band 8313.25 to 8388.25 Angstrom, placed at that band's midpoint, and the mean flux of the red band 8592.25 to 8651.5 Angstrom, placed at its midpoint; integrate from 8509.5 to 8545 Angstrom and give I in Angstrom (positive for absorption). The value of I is 2.9 Angstrom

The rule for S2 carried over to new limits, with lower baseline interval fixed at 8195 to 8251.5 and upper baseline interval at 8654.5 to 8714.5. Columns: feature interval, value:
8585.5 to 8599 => -0.03 mag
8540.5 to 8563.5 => 0.10 mag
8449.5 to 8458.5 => -0.03 mag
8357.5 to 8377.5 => -0.01 mag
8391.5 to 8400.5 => -0.02 mag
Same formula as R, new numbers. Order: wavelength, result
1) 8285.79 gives 6.311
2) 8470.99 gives 6.374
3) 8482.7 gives 6.04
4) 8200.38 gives 6.163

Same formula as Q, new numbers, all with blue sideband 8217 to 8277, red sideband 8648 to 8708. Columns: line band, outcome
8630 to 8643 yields -1.0 Angstrom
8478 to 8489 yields -0.2 Angstrom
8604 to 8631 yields -1.1 Angstrom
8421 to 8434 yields 0.3 Angstrom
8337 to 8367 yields -0.4 Angstrom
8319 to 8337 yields 0.5 Angstrom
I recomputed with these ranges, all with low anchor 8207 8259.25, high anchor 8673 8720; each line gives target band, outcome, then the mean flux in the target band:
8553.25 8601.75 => -0.3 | 5.95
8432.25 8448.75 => 0.8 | 5.79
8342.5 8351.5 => -0.6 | 6.64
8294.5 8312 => 0.2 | 6.2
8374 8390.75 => 0.3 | 6.05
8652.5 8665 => 1.4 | 5.16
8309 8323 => -0.1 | 6.32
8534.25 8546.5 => 2.5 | 4.74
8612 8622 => -0.2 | 5.97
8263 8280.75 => 0.1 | 6.29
